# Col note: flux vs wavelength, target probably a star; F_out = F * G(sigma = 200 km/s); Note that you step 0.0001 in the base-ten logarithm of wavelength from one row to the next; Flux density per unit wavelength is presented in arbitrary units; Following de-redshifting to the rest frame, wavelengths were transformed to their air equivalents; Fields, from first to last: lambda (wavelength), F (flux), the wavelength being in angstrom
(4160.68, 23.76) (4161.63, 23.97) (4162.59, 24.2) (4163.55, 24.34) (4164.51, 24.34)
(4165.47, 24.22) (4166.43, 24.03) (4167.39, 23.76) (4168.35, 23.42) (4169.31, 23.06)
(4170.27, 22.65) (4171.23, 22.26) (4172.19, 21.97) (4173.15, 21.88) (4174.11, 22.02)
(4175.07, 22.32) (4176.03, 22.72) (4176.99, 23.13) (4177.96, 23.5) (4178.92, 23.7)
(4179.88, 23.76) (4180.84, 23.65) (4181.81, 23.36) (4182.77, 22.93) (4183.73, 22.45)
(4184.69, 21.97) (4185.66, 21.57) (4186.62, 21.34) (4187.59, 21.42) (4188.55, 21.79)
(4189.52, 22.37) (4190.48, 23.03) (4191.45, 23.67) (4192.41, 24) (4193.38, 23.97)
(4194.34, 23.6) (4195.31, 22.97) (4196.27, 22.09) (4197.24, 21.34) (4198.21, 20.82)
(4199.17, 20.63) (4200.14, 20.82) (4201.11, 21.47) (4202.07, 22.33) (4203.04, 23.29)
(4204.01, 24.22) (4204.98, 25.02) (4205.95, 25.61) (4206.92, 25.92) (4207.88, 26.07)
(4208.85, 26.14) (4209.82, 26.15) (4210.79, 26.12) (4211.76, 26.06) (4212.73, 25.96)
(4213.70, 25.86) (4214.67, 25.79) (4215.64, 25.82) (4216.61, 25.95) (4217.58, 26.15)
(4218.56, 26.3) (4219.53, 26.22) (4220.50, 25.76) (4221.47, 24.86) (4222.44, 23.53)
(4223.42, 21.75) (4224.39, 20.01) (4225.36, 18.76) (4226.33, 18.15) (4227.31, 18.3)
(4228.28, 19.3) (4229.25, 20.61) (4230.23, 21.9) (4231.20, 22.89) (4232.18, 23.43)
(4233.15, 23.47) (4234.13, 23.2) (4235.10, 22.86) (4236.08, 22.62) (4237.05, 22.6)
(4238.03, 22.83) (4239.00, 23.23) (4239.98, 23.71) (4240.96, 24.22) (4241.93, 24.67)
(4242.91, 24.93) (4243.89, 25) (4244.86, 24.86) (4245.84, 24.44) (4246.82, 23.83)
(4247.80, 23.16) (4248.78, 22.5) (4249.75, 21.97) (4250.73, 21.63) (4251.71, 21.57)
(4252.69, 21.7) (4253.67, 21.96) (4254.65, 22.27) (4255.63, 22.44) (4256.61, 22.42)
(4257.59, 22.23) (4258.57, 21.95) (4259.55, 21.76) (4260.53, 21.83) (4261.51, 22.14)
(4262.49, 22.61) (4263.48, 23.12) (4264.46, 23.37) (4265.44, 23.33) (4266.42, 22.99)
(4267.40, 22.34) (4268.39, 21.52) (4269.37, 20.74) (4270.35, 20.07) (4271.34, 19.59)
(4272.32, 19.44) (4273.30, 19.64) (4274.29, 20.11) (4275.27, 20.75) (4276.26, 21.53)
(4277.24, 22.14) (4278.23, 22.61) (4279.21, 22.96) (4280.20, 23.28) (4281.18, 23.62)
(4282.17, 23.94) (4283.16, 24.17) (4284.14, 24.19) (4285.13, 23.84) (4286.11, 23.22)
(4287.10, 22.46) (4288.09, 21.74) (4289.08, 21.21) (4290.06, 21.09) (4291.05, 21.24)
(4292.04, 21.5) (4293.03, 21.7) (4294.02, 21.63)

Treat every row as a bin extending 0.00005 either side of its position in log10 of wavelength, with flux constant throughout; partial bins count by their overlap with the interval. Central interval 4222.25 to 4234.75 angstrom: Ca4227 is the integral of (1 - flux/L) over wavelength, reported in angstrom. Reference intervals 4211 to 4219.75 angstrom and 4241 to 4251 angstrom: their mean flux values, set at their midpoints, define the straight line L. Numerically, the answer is 1.9 angstrom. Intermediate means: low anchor 26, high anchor 23.8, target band 21.1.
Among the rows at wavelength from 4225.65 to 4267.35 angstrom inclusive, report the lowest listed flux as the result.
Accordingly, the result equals 18.15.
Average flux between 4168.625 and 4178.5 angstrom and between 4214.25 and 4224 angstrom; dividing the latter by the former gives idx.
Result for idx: 1.11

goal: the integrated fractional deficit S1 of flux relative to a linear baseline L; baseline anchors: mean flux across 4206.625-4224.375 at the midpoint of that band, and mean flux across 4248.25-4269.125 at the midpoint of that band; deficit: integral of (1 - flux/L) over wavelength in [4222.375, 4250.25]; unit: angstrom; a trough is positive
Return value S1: 1.6 angstrom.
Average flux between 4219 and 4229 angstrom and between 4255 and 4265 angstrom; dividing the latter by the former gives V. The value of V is 1.03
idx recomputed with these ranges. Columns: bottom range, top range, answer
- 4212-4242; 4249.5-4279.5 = 0.94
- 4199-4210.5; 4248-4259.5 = 0.92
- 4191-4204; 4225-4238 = 0.96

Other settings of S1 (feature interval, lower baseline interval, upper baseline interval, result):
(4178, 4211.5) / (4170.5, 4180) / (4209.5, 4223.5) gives 1.1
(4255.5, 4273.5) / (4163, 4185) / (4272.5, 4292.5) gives 0.5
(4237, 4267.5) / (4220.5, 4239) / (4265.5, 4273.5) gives -2.2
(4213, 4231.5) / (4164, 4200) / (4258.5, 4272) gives -0.6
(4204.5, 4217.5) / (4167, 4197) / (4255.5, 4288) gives -1.9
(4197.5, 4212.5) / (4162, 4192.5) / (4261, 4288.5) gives -0.9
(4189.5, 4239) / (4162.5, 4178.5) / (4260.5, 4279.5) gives -2.0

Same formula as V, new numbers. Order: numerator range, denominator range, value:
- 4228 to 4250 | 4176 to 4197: 1.02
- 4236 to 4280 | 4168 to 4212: 0.97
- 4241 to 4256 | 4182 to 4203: 1.04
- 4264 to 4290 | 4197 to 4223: 0.90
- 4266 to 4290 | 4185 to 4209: 0.96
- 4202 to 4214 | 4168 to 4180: 1.11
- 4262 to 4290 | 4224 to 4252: 0.99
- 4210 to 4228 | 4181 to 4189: 1.08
